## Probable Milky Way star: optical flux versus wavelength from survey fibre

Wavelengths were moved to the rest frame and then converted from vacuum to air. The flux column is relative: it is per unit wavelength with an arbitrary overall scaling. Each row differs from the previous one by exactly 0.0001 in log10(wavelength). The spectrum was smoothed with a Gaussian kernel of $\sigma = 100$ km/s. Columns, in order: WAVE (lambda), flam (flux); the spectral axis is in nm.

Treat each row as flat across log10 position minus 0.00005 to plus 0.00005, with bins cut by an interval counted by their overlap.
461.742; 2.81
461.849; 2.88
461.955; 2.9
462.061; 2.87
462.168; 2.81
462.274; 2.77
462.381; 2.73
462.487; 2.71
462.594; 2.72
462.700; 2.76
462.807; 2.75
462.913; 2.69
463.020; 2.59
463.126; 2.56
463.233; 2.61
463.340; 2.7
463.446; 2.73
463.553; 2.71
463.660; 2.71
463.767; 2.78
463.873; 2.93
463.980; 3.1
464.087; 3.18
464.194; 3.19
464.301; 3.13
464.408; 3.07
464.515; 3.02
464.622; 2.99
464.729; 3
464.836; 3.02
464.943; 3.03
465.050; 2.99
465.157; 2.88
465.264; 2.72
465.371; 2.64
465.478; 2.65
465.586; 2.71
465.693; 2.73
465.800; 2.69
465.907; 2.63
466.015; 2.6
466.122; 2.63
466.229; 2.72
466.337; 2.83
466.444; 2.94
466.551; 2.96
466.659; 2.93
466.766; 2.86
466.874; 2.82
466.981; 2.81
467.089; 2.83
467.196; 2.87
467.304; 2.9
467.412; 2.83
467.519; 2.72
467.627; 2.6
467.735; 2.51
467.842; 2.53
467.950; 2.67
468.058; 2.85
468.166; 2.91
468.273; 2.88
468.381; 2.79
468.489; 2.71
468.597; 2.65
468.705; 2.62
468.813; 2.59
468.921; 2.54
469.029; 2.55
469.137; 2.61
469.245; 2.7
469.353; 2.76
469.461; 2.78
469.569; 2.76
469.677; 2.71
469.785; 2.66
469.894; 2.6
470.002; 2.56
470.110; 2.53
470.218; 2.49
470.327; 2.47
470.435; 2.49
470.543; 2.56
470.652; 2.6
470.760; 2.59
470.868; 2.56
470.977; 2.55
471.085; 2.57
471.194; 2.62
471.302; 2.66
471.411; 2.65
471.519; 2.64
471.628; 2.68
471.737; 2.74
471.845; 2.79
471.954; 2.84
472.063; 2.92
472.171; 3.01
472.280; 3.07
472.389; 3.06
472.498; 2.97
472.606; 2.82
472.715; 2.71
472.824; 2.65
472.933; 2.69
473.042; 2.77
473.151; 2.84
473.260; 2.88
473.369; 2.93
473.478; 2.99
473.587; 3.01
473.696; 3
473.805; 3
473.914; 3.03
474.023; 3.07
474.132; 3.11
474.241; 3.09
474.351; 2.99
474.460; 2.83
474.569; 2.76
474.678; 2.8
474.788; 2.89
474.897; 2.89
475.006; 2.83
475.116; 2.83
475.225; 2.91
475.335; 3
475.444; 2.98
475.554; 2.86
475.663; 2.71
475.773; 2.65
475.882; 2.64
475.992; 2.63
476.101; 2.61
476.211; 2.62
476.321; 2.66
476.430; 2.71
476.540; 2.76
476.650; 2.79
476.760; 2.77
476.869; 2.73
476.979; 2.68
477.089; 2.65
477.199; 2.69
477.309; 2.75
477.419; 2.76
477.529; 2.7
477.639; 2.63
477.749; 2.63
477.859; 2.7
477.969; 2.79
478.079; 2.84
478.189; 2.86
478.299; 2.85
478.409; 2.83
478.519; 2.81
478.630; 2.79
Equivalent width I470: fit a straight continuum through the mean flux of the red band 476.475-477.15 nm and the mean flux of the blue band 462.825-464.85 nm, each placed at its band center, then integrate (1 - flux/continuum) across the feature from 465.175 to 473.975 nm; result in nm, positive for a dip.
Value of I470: 0.21 nm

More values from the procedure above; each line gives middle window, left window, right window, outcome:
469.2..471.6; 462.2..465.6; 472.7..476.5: 0.19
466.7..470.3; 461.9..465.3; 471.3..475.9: 0.20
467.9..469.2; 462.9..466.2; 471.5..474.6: 0.07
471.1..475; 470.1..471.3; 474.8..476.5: -0.30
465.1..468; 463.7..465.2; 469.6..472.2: 0.15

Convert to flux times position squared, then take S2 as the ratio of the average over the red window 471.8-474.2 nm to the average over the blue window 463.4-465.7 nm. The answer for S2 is 1.0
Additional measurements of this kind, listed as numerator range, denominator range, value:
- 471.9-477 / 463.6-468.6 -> 1.04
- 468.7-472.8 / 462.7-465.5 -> 0.97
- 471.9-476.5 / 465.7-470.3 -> 1.08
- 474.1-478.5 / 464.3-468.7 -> 1.03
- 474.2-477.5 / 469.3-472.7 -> 1.05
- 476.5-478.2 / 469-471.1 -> 1.08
